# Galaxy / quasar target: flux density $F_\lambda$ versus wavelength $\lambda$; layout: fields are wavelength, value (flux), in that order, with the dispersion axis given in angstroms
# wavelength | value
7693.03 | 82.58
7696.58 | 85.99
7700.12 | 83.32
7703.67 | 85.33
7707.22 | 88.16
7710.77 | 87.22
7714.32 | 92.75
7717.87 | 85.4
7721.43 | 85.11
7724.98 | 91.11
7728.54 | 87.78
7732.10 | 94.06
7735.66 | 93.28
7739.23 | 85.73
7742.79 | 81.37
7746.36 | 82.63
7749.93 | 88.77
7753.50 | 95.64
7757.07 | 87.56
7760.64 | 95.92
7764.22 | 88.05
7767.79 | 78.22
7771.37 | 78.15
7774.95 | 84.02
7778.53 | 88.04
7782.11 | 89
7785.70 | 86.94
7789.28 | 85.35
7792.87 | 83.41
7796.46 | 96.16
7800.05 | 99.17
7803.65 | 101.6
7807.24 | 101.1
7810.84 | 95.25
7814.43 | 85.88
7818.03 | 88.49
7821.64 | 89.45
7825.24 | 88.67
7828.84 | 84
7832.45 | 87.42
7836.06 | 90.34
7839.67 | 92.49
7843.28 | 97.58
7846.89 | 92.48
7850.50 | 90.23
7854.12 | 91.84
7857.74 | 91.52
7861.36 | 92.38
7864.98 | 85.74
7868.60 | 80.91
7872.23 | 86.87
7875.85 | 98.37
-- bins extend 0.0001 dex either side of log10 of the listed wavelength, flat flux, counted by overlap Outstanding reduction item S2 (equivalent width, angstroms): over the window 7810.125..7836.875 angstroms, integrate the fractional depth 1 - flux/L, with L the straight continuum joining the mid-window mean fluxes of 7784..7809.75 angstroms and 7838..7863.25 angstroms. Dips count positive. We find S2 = 1.3 angstroms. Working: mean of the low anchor 93.5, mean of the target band 88.4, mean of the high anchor 92.6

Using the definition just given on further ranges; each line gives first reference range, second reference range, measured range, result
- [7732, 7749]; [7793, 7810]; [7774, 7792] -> 1.5 angstroms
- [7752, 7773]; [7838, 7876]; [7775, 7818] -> -1.5 angstroms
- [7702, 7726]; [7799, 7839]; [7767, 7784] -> 1.2 angstroms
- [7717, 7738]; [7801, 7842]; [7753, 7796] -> 1.8 angstroms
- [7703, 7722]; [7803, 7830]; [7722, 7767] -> -0.1 angstroms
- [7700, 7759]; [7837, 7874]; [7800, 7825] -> -1.2 angstroms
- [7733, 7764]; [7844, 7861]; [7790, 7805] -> -0.6 angstroms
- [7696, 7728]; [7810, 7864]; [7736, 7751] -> 0.5 angstroms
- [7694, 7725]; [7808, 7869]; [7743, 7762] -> -0.3 angstroms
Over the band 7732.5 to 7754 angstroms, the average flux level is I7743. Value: 87.8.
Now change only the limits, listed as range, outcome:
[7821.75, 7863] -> 90.8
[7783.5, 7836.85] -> 90.9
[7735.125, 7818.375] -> 89.1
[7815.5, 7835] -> 87.6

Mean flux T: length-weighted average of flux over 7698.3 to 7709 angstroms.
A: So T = 85.6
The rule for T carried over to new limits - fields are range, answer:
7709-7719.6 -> 88.5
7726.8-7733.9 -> 91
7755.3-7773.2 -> 85.6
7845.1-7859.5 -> 91.5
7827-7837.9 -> 87.3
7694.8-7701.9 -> 84.6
